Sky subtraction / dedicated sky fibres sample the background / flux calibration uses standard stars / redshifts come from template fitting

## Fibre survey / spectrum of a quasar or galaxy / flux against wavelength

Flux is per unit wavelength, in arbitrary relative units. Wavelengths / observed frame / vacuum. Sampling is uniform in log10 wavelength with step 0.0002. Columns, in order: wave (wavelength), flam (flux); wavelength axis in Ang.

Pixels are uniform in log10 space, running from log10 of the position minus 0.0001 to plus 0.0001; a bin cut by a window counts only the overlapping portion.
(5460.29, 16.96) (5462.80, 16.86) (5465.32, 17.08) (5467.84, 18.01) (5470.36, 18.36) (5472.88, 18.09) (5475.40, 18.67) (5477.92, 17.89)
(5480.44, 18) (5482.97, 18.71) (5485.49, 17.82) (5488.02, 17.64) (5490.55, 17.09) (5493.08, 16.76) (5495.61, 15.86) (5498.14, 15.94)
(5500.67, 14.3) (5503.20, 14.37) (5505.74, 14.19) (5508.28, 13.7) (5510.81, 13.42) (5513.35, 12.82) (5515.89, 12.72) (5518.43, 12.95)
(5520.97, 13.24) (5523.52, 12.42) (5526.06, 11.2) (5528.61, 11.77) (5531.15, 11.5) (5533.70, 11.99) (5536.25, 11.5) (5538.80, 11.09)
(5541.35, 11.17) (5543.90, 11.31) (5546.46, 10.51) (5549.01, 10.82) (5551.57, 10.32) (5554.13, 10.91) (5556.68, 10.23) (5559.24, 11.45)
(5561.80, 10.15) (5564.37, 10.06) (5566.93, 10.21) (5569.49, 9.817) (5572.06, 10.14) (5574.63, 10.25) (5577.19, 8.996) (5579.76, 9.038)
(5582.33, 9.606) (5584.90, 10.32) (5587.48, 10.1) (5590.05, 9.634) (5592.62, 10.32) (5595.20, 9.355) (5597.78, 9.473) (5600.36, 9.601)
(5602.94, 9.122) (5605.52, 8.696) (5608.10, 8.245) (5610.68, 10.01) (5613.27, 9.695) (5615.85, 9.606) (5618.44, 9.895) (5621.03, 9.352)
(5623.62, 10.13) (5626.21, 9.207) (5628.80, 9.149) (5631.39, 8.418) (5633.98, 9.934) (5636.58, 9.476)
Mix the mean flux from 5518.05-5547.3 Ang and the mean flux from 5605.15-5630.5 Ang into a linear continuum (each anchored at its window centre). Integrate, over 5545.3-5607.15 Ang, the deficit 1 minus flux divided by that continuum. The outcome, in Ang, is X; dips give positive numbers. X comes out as 3.4 Ang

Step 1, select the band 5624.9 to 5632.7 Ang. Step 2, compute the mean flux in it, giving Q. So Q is 8.94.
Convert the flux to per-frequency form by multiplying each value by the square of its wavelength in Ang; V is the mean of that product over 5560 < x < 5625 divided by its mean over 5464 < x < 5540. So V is 0.67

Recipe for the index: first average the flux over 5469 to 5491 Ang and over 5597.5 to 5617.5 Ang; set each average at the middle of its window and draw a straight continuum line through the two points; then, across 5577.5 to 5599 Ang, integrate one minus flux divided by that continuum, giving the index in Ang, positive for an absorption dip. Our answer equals 1.9 Ang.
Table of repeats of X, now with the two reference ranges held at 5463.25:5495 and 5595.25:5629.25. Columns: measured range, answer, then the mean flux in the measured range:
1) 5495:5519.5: 3.12 Ang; 14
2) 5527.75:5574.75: 8.61 Ang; 10.8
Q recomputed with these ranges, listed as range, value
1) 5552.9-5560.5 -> 10.9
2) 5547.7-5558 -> 10.6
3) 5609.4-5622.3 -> 9.71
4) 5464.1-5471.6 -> 17.8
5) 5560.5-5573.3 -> 10.1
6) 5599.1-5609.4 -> 8.92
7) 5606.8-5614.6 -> 9.32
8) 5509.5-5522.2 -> 13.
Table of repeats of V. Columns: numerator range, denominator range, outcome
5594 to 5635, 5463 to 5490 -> 0.55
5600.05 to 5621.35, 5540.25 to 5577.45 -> 0.91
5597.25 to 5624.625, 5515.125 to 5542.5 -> 0.81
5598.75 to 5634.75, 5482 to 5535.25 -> 0.68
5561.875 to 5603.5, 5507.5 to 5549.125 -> 0.83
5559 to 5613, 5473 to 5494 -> 0.56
